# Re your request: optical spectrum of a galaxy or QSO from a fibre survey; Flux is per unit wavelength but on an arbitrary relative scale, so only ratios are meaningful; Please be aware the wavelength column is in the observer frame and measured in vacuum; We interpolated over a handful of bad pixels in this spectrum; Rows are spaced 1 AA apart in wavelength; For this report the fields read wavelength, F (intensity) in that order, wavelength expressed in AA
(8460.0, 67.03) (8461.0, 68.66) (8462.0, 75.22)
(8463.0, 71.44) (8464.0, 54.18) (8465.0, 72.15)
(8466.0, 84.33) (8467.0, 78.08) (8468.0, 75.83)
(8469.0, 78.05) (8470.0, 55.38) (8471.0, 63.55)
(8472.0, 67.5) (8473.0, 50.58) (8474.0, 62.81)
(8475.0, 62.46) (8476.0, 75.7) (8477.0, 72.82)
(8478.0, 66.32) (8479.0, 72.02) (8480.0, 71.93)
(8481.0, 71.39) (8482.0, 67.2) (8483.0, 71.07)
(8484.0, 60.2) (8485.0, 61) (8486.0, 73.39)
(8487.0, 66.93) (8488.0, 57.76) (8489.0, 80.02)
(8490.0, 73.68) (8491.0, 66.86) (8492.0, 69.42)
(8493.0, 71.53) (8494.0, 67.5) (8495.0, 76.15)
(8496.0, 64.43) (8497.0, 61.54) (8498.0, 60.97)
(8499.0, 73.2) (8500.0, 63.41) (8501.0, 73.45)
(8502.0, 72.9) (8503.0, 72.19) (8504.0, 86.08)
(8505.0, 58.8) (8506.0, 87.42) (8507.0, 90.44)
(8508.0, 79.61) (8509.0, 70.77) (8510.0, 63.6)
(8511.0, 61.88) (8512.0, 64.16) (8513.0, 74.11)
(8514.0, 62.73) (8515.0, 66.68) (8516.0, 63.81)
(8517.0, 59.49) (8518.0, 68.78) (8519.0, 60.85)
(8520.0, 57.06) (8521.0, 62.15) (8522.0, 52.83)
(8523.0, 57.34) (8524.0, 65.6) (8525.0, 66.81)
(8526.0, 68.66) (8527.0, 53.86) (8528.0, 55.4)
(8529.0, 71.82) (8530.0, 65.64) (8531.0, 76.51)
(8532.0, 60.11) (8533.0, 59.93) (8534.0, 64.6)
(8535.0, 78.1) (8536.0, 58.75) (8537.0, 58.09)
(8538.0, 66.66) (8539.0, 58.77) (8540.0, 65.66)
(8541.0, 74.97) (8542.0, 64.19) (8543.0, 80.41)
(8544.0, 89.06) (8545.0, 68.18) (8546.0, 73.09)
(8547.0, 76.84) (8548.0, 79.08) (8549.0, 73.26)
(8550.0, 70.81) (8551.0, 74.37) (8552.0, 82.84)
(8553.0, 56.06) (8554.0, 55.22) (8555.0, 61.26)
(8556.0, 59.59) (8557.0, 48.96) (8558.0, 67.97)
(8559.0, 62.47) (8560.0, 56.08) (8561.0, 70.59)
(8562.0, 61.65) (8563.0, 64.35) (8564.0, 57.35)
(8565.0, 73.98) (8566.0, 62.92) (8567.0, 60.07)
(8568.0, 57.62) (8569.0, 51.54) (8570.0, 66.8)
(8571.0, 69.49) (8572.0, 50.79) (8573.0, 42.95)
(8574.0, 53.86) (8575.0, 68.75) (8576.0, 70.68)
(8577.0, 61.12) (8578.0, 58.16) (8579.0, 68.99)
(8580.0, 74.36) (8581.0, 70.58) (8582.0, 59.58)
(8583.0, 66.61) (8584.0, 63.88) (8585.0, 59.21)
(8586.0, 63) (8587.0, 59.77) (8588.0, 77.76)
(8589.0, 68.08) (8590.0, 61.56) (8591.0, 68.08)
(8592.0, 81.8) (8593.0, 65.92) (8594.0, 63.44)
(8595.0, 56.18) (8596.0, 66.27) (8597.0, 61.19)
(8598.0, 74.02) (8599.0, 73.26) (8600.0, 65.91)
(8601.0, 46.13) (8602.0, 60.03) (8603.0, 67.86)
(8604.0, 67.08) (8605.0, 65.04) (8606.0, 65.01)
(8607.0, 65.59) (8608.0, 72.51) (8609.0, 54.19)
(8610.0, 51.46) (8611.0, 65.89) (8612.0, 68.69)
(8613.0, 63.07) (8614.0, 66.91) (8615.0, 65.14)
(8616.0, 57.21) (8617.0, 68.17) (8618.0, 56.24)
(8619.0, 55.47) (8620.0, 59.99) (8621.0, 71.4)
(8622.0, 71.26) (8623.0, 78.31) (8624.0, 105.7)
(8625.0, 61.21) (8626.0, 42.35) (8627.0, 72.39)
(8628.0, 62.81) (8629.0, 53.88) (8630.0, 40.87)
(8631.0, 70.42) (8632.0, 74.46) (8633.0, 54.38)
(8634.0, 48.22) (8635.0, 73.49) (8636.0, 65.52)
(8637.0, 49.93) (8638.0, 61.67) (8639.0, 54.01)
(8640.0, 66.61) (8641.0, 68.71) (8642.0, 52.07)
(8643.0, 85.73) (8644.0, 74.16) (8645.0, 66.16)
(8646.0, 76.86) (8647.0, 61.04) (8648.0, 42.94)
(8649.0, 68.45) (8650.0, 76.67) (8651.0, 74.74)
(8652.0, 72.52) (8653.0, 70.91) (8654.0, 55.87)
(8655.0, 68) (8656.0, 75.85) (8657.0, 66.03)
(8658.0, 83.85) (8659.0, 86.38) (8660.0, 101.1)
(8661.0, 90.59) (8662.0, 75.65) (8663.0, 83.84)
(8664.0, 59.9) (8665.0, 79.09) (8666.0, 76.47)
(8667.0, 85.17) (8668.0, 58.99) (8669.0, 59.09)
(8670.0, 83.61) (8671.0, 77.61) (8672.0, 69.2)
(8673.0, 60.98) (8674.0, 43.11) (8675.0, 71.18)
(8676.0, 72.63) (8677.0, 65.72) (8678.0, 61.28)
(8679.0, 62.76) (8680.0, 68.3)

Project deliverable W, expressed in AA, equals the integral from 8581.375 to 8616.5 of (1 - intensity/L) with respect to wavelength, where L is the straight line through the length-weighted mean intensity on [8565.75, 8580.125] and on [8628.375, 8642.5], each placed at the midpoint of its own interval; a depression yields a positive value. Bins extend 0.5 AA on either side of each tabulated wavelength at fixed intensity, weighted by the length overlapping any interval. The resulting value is -2.4 AA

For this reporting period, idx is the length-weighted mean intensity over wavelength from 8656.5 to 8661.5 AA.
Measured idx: 85.6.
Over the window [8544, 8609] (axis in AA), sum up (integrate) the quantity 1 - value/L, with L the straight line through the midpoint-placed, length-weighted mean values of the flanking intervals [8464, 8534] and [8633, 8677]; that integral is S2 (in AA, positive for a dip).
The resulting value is 3.4 AA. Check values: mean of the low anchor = 67.7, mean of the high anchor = 69.4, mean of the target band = 64.9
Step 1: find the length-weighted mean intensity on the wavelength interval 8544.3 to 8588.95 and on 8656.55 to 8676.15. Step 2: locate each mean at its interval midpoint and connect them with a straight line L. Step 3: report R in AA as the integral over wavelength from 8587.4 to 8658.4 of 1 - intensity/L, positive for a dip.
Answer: 4.7 AA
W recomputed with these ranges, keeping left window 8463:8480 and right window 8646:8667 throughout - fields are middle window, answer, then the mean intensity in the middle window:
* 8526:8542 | 1.3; 64.7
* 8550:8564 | 1.5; 63.2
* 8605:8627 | 2.3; 65.2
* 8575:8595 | 1.5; 66.3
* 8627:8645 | 2.6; 62.6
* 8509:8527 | 1.7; 63.3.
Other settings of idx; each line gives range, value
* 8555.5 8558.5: 58.8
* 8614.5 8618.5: 61.7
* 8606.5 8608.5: 69.1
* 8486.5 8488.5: 62.3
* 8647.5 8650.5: 62.7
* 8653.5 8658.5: 69.9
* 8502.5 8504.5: 79.1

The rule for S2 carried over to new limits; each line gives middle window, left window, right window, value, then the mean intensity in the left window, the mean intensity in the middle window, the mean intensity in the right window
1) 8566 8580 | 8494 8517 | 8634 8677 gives 1.9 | 70.1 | 60.7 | 69.8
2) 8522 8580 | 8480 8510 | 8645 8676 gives 5.0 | 70.6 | 64.9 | 71.8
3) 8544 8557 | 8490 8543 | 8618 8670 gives -0.3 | 67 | 69.2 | 68.5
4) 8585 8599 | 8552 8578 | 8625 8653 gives -1.1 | 60.9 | 66.7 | 63.5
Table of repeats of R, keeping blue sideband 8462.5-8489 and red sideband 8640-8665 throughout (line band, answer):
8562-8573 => 1.51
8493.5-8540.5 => 1.70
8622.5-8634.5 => 1.35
